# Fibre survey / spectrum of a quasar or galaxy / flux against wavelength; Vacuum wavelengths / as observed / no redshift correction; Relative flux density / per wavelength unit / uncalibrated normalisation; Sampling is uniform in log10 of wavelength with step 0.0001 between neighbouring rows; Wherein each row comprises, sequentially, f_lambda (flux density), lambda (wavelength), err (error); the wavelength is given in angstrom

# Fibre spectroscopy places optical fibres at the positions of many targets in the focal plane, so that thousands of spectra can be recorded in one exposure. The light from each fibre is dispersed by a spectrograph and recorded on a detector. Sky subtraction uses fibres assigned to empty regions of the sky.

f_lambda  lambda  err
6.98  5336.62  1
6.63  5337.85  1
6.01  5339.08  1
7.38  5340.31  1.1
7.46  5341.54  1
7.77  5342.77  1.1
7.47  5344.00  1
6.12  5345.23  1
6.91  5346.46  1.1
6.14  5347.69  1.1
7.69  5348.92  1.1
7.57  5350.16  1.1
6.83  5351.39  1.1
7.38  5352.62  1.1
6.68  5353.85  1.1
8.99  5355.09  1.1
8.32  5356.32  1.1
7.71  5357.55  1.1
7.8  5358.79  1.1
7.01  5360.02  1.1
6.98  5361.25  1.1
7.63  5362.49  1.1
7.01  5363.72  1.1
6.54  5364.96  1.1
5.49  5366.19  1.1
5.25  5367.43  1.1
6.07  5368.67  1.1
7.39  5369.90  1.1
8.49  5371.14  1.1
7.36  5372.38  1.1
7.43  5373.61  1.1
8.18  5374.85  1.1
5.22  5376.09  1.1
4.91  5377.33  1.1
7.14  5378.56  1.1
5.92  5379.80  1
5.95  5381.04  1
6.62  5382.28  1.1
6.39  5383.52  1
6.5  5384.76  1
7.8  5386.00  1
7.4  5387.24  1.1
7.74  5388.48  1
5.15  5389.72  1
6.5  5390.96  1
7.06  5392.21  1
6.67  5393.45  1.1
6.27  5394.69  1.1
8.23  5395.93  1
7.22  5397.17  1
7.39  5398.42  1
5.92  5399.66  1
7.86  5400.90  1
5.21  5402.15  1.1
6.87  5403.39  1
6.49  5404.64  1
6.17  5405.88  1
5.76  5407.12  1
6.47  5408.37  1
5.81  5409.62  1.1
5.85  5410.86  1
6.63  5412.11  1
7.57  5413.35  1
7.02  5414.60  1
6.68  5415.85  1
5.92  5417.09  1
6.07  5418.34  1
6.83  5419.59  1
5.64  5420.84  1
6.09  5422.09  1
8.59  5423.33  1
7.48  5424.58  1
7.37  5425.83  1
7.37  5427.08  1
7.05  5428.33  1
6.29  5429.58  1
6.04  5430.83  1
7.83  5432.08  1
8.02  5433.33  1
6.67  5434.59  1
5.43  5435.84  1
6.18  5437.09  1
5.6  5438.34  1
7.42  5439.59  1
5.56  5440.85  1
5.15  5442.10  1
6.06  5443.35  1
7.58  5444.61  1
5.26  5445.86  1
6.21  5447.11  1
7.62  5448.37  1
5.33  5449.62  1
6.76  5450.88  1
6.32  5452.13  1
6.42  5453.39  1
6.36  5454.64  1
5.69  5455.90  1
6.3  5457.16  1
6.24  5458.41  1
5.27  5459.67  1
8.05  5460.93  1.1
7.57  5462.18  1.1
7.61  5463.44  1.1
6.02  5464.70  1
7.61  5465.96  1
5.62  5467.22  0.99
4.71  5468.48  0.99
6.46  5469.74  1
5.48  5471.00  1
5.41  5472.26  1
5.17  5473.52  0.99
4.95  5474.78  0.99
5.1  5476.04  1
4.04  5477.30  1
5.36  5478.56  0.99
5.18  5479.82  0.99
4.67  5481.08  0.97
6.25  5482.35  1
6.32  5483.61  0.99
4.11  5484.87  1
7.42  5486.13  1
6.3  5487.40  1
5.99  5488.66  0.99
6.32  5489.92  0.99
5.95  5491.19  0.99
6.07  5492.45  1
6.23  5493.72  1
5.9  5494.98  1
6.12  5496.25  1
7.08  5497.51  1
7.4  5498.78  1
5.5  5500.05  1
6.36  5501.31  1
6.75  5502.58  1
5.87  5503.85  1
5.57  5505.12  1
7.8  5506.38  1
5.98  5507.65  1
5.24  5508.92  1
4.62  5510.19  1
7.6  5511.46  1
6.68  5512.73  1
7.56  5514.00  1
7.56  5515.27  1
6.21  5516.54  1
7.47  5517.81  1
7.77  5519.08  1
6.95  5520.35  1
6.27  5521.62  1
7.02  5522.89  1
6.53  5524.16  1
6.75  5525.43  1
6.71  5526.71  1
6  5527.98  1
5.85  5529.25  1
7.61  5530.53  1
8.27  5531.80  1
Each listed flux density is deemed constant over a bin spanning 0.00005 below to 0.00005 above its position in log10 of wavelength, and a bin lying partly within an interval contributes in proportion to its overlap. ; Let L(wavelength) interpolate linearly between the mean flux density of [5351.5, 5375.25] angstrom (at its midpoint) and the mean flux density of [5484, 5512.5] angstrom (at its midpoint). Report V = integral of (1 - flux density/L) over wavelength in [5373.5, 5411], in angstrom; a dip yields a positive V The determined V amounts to 2.3 angstrom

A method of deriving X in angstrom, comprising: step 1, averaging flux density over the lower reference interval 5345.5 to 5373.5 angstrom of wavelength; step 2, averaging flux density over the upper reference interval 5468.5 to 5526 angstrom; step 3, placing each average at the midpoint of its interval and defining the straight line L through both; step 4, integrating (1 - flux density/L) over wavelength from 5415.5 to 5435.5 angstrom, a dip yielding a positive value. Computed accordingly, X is -0.6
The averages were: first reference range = 7.14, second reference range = 6.15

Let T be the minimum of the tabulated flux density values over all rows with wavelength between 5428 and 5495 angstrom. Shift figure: 4.04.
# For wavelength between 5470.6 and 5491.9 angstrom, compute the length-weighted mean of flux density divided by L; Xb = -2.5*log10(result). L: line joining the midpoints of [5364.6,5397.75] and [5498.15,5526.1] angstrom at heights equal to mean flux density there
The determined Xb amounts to 0.20 mag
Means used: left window 6.7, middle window 5.54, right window 6.61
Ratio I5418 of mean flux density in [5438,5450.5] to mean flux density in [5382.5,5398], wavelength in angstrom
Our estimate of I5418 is 0.90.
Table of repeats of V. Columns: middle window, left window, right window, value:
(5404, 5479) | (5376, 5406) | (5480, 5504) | 0.53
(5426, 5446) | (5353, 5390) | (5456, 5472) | 0.05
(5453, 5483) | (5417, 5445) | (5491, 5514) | 2.64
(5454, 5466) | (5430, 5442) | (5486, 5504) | -0.41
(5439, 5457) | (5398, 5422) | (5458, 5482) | -0.69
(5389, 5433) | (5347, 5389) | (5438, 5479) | -0.89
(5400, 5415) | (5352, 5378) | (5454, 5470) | 0.69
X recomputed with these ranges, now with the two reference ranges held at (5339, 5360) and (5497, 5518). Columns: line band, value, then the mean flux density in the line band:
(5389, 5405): 0.9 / 6.69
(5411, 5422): 0.8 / 6.49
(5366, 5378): 1.0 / 6.62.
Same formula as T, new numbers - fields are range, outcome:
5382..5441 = 5.15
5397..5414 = 5.21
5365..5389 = 4.91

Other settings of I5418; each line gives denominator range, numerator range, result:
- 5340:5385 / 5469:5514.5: 0.86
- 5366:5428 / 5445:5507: 0.91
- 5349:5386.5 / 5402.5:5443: 0.94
